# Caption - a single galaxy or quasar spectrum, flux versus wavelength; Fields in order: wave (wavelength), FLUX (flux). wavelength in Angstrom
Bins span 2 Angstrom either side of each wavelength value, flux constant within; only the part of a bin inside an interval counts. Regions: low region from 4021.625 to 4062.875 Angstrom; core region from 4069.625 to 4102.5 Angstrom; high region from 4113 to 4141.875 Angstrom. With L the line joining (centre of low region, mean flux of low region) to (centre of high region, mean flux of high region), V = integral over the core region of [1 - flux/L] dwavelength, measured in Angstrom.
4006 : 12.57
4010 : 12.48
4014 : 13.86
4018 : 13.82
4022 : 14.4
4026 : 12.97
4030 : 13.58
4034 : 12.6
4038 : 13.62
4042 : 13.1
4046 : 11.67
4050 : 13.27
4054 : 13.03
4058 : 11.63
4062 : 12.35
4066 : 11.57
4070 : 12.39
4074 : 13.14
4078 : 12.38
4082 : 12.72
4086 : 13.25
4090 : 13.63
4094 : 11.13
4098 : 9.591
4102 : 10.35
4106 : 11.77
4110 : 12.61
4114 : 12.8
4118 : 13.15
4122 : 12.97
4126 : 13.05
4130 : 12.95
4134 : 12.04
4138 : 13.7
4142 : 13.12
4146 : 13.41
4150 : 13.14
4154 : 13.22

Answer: 2.0 Angstrom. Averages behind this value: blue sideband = 12.9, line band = 12.1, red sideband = 13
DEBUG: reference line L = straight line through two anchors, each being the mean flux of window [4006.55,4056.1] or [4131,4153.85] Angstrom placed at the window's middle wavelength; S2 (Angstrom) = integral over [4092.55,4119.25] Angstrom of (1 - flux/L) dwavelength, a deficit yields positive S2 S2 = 3.1 Angstrom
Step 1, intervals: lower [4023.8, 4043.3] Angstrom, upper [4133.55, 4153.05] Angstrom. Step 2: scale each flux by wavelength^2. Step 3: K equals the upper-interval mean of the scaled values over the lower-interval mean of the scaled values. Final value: 1.05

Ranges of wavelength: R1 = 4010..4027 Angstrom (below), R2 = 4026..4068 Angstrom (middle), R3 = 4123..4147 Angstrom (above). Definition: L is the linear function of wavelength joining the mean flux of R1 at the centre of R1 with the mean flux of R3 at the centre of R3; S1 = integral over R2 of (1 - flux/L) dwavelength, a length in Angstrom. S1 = 2.64 Angstrom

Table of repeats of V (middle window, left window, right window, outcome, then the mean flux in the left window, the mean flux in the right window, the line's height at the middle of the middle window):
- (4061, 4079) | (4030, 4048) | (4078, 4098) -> 0.23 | 12.8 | 12.3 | 12.5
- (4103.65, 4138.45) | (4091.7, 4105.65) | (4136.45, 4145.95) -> -1.93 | 10.6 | 13.4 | 12.1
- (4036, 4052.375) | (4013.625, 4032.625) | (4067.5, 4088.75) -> 0.51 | 13.7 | 12.8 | 13.3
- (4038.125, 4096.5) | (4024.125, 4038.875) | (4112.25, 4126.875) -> 2.51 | 13.2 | 13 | 13.1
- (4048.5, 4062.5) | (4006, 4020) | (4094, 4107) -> -0.72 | 13.3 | 10.6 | 12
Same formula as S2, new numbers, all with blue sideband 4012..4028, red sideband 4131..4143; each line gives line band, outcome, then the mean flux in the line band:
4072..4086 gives 0.6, 12.8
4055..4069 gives 1.6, 12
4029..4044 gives 0.5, 13.2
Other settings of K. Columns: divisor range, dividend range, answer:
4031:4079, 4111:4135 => 1.06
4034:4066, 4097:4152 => 1.03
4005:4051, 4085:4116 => 0.93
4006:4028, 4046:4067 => 0.94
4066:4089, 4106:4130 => 1.03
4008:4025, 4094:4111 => 0.84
